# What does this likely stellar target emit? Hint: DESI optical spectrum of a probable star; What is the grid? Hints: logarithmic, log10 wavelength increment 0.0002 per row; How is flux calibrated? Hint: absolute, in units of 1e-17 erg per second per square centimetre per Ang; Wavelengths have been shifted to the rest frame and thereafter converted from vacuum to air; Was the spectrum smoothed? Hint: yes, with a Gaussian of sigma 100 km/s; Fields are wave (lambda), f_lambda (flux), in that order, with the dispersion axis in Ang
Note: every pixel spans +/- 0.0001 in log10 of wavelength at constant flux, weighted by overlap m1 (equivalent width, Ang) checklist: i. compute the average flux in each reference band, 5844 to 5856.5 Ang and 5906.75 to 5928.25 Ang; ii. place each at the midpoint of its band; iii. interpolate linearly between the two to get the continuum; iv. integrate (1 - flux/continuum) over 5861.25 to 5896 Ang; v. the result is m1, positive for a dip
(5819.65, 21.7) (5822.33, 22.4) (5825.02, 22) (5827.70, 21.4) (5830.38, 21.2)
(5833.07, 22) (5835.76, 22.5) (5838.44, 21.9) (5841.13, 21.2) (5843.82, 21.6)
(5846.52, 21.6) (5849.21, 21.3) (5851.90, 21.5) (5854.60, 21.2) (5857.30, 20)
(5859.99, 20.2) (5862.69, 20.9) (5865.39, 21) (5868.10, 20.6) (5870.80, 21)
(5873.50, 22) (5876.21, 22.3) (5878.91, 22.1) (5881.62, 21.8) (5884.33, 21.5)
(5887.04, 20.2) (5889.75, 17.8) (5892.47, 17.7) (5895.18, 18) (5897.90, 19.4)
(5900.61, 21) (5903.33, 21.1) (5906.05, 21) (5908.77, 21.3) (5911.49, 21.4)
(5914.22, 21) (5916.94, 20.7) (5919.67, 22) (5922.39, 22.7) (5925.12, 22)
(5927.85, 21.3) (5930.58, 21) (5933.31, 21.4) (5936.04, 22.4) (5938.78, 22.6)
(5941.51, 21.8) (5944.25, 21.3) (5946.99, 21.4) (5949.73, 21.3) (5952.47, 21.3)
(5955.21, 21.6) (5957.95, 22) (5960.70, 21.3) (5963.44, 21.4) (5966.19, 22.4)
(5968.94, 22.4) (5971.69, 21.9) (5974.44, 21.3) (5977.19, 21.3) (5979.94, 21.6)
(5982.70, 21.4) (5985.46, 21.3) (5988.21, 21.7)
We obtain 1.4 Ang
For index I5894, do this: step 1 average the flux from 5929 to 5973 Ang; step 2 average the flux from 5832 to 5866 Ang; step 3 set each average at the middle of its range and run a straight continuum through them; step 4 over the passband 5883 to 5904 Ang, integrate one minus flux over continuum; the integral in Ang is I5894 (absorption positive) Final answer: 1.90 Ang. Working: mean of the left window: 21.3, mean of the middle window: 19.5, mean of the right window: 21.7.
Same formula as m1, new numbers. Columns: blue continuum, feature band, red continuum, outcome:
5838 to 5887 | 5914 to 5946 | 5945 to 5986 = -0.33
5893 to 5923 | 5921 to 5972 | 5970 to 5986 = -1.47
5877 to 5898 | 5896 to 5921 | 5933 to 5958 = -0.44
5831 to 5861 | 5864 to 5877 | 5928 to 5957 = 0.06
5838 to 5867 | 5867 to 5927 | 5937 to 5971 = 1.48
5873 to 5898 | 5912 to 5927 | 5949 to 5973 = -0.52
